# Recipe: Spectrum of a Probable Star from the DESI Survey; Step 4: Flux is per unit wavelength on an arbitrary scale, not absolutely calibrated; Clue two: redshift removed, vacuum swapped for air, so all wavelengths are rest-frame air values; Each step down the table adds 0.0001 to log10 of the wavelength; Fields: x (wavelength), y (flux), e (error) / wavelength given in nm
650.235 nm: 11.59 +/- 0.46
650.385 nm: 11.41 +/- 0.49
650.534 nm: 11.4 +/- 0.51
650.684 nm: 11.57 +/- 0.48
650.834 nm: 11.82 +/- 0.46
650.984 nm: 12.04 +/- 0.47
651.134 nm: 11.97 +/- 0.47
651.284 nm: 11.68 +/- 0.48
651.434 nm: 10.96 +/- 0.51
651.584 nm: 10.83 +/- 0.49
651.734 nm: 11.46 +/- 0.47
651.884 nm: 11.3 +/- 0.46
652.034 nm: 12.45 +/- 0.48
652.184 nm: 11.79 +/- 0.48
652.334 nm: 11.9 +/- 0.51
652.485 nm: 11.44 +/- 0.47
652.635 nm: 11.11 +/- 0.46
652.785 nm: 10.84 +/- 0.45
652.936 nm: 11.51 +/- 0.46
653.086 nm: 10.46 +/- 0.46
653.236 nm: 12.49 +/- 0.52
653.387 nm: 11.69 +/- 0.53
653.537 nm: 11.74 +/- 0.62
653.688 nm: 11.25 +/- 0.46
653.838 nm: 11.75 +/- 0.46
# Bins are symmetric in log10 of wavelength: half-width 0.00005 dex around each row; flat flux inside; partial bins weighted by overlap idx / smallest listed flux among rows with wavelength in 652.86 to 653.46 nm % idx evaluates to 10.46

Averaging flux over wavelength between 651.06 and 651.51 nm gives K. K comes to 11.5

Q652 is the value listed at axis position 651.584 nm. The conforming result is 10.83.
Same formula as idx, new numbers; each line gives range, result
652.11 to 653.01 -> 10.84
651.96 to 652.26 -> 11.79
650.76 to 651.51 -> 10.96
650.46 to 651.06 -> 11.4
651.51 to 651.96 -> 10.83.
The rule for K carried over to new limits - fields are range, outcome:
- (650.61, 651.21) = 11.8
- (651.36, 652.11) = 11.4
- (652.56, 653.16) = 11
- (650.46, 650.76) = 11.5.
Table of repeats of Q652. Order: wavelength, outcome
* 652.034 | 12.45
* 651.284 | 11.68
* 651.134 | 11.97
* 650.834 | 11.82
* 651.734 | 11.46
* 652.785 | 10.84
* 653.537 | 11.74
